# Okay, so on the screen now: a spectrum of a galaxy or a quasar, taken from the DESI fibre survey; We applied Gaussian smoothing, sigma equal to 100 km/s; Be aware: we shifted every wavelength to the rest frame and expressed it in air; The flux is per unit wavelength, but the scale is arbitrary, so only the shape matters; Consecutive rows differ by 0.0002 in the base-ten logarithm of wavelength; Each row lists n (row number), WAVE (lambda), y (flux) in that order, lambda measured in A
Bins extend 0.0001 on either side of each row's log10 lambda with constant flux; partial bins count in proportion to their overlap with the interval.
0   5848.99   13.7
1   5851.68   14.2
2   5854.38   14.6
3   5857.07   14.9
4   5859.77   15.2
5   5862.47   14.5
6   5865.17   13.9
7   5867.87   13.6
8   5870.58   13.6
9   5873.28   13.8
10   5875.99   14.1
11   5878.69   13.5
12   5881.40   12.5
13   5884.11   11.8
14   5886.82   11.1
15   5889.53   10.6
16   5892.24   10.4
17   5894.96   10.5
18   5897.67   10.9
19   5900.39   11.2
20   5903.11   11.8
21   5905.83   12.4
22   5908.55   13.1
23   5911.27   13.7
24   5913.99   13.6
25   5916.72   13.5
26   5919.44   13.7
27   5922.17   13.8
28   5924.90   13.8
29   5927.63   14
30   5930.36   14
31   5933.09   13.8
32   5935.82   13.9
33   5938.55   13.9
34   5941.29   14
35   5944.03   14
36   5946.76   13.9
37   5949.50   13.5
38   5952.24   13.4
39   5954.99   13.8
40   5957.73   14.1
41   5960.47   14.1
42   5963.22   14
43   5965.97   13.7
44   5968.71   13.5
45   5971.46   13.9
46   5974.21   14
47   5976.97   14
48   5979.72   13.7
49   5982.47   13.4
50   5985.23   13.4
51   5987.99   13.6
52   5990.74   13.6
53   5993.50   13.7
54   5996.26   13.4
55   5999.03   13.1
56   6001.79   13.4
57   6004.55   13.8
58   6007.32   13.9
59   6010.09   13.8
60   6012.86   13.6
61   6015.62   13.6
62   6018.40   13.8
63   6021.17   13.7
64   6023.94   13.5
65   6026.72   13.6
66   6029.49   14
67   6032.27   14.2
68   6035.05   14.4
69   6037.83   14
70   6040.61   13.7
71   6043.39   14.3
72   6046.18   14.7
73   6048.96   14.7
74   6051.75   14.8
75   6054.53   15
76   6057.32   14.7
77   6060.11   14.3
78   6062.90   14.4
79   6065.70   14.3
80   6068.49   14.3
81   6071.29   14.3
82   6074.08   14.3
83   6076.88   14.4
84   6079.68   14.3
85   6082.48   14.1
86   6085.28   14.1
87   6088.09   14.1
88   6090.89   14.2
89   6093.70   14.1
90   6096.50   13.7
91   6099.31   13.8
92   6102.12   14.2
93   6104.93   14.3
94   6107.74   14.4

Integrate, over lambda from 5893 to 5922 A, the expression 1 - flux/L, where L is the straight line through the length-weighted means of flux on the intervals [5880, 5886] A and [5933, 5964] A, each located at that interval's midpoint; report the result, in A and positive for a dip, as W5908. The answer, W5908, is 0.7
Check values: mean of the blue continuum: 12.1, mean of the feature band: 12.5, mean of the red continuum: 13.9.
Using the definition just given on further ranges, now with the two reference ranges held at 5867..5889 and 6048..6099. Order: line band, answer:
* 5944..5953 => -0.18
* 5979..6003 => 0.43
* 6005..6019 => 0.13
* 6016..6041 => 0.22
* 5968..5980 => -0.22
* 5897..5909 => 1.13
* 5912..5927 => -0.57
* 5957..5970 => -0.34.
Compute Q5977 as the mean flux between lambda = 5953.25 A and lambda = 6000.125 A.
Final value 13.7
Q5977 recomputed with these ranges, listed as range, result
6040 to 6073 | 14.5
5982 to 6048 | 13.8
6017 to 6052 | 14.1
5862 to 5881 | 13.8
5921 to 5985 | 13.8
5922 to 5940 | 13.9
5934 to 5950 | 13.9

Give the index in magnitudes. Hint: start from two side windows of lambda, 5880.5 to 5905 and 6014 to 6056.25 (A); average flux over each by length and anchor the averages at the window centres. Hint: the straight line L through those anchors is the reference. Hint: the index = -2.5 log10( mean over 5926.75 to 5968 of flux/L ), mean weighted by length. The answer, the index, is -0.13 mag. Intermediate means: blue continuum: 11.2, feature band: 13.9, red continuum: 14.1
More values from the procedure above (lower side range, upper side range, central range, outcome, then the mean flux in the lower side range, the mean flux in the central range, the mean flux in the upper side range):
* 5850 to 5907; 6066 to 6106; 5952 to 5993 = -0.03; 12.8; 13.8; 14.2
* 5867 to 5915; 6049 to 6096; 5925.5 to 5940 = -0.09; 12.3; 13.9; 14.4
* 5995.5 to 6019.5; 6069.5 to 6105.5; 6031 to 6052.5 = -0.04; 13.6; 14.3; 14.1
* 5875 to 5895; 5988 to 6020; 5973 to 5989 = -0.03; 11.9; 13.7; 13.6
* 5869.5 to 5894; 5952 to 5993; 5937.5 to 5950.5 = -0.04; 12.3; 13.9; 13.8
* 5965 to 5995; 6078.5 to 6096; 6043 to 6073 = -0.04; 13.7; 14.5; 14.1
